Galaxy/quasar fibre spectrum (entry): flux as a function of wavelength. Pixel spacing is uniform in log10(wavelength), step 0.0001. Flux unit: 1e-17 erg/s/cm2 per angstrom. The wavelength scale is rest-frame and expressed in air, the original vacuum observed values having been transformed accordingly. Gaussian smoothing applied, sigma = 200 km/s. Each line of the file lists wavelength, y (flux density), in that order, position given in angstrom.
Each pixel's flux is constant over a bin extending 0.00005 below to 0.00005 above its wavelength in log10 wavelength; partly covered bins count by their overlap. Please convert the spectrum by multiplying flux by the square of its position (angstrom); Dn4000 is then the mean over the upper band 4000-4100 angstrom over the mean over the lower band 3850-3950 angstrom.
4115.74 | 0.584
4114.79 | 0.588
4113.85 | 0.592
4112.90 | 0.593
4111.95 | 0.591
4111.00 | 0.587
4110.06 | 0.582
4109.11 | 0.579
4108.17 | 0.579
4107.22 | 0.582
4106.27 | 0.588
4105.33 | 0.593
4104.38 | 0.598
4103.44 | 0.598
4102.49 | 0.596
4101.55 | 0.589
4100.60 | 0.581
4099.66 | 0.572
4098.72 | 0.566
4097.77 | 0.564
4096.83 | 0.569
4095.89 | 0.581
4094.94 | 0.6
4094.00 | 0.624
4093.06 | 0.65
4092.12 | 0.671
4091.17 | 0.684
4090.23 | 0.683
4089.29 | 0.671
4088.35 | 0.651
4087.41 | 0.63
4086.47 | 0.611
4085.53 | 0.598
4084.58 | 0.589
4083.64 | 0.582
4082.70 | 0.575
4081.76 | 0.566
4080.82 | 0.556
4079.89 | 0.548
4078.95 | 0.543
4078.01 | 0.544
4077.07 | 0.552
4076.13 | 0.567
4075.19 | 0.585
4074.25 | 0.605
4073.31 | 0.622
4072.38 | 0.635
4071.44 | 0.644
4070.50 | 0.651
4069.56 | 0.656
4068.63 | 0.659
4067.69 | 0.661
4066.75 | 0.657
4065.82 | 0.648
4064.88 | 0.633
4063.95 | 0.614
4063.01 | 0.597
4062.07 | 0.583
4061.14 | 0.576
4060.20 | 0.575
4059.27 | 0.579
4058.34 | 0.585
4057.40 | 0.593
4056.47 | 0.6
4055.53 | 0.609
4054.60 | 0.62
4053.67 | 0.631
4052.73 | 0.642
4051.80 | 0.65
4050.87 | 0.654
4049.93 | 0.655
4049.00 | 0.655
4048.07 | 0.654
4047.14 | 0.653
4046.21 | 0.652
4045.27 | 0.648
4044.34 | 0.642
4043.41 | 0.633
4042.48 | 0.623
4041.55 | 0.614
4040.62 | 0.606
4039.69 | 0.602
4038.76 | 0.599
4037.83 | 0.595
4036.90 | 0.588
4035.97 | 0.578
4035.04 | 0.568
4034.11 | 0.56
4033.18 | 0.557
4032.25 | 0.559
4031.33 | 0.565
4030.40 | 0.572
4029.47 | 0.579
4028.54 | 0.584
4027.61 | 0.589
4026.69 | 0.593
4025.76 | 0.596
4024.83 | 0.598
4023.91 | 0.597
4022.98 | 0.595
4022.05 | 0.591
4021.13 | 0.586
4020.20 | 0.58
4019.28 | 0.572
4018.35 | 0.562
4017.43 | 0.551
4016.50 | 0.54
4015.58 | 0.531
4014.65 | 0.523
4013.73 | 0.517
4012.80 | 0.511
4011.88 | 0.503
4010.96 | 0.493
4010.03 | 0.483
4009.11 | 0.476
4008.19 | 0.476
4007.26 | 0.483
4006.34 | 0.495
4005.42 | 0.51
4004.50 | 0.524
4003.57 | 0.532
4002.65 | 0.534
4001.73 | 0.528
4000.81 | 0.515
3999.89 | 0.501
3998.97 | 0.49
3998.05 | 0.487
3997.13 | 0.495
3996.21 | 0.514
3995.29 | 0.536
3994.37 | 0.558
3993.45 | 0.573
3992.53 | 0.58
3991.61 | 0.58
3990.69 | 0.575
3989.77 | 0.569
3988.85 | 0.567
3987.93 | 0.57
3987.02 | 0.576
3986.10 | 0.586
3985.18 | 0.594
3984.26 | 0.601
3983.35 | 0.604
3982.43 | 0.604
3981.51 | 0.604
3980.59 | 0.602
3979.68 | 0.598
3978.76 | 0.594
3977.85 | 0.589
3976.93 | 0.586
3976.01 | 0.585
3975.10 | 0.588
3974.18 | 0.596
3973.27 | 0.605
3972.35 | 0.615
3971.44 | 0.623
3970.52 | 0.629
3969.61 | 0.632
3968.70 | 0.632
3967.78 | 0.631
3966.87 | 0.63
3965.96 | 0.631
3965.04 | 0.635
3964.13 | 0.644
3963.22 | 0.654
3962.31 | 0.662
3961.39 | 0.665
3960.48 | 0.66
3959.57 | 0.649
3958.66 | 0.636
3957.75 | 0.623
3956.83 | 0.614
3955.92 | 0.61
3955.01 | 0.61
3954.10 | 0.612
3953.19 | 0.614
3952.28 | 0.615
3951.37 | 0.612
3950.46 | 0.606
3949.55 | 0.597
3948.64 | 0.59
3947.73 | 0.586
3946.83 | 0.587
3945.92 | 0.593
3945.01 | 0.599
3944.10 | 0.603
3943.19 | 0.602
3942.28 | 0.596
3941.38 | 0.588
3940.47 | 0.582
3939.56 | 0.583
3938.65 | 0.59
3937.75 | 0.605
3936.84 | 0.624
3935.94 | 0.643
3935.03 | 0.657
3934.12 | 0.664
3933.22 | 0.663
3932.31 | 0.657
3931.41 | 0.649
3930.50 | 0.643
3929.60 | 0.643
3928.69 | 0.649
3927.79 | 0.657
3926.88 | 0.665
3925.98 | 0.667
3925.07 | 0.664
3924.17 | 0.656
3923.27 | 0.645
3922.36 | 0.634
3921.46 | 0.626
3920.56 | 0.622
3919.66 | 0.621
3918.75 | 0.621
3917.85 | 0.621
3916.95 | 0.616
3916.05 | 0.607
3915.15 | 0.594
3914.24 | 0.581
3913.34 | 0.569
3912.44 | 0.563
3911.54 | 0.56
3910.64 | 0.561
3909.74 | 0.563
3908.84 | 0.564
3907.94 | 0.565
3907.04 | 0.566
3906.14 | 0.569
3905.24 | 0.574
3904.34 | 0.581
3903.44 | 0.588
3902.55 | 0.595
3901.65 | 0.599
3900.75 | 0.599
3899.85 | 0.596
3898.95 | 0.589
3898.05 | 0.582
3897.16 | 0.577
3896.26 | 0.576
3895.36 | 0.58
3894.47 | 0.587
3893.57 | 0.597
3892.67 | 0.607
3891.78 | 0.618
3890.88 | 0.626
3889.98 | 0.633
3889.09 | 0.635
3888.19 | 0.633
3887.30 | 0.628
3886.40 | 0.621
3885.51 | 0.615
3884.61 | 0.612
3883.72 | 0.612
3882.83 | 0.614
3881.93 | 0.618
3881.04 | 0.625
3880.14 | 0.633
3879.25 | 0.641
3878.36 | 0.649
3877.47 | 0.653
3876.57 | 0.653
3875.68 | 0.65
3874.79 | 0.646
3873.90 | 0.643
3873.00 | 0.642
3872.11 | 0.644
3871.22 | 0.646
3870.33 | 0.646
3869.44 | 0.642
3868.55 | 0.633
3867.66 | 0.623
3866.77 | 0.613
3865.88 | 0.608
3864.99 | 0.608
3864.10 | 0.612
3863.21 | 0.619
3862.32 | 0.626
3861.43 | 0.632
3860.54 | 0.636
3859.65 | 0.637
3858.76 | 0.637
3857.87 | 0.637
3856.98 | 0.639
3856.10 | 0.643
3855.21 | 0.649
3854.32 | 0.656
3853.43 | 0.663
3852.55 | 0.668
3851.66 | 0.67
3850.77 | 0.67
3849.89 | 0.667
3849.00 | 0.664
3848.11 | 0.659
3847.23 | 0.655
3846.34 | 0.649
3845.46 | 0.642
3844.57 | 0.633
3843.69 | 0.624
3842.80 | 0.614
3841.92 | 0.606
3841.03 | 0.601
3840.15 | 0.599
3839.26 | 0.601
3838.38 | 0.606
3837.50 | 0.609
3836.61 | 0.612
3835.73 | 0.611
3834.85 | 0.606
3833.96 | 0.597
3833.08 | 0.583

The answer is 1.03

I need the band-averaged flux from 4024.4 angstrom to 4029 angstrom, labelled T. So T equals 0.592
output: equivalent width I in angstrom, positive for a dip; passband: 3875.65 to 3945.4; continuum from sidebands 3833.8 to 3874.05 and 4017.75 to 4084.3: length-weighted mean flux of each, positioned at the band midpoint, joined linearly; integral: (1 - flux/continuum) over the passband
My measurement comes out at 1.25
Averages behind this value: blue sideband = 0.633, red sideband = 0.603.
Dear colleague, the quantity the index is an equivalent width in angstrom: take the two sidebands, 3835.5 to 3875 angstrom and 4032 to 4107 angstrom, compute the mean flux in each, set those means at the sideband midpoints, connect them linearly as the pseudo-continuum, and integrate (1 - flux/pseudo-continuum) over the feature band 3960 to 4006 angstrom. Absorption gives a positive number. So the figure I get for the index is 2.6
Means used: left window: 0.634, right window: 0.609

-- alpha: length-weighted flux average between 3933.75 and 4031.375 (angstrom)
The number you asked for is 0.581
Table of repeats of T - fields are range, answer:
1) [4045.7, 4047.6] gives 0.65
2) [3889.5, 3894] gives 0.616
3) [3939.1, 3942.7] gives 0.587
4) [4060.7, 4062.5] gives 0.581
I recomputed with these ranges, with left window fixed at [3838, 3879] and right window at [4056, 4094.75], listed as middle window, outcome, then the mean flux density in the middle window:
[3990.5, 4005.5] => 2.2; 0.531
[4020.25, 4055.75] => 0.5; 0.607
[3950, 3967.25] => -0.2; 0.631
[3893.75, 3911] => 1.4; 0.58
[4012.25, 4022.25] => 1.1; 0.55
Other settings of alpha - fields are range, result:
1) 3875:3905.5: 0.612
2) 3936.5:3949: 0.595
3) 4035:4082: 0.612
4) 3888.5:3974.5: 0.613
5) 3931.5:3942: 0.624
